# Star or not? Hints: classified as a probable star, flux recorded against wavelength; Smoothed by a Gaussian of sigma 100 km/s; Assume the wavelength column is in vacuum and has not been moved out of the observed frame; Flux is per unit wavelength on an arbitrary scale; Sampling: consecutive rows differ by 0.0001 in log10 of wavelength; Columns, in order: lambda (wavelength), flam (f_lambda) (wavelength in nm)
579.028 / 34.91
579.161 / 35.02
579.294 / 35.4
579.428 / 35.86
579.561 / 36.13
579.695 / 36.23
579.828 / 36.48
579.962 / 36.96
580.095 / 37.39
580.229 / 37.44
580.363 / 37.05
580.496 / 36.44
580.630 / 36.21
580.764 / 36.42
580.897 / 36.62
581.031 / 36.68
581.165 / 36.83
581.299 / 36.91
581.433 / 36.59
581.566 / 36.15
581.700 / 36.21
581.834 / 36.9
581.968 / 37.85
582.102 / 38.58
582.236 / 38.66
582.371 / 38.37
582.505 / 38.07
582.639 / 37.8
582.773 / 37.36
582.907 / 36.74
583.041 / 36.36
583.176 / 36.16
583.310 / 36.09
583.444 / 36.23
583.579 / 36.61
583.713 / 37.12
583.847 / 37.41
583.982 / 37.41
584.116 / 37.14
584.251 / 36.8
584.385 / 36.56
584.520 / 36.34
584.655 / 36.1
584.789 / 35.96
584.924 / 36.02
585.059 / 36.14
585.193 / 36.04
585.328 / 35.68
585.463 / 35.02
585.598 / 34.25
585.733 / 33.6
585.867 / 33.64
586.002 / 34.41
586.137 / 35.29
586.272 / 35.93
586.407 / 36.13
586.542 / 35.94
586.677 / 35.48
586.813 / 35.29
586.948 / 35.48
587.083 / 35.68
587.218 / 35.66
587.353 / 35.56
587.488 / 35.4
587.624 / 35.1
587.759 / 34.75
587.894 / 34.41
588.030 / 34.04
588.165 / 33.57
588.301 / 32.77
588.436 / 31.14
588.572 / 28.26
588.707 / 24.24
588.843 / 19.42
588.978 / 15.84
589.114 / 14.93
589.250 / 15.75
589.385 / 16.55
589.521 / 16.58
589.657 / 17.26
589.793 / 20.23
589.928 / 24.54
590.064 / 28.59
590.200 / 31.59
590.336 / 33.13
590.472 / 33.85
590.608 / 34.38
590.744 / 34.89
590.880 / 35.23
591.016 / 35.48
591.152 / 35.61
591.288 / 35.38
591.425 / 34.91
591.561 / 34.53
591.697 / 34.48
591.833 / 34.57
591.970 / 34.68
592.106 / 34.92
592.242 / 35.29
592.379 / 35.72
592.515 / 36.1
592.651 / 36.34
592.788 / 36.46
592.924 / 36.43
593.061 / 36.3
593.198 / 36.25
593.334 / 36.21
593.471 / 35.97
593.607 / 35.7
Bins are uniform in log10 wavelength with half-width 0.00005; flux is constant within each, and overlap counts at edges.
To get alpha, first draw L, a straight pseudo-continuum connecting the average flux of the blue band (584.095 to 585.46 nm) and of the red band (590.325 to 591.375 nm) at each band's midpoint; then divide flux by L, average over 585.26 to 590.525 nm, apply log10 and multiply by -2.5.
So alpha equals 0.18 mag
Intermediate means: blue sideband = 36.2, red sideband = 34.8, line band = 30.1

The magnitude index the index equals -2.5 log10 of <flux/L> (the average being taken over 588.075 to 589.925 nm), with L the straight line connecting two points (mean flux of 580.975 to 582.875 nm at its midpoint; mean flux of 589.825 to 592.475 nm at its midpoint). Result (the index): 0.476 mag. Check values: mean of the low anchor 37.3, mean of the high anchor 33.6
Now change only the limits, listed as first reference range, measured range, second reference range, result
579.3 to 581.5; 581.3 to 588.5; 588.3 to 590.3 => -0.23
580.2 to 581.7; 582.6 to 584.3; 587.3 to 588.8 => -0.05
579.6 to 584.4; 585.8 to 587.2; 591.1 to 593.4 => 0.03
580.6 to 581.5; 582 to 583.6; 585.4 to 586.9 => -0.03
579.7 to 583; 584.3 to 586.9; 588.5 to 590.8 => -0.17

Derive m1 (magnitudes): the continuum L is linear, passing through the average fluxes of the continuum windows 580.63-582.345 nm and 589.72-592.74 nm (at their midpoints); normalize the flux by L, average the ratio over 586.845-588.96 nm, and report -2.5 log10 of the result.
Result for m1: 0.09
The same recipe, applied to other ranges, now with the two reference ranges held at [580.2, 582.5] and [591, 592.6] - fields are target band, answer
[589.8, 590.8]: 0.15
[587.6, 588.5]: 0.07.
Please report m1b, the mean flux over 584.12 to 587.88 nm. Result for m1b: 35.5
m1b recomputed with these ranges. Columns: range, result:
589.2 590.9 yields 26.2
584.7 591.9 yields 31.5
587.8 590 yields 23.9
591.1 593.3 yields 35.5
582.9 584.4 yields 36.7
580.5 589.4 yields 34.3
